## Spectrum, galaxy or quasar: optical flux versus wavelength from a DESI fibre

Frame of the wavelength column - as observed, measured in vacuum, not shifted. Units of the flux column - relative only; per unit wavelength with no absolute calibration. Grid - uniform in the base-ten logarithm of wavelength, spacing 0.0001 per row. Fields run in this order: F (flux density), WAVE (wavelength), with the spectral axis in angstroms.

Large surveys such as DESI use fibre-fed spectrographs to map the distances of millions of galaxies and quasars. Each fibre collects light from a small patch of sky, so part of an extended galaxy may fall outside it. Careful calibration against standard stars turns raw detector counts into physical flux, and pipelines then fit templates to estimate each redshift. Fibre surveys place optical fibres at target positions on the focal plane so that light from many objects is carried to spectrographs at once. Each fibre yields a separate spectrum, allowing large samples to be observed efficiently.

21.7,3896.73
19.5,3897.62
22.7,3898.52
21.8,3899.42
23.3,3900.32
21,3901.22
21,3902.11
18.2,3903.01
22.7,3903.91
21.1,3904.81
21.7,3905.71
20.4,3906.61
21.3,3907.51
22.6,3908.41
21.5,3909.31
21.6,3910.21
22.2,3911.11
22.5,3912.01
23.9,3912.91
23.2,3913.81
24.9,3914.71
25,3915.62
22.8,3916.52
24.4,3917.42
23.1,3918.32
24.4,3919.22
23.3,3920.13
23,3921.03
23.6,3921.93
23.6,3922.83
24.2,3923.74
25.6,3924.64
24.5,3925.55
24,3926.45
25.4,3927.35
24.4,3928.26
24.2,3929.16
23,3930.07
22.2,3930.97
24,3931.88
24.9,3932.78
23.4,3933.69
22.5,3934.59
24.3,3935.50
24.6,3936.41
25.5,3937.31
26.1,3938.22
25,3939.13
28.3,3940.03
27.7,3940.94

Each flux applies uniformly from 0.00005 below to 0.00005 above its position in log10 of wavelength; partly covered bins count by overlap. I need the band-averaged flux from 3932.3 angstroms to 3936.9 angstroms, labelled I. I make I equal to 24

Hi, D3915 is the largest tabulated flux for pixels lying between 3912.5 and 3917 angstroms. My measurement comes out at 25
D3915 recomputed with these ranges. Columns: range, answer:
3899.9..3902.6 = 23.3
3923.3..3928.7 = 25.6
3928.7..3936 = 24.9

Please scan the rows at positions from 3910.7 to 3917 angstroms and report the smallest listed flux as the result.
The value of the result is 22.2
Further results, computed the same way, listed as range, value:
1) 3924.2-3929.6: 24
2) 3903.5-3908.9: 20.4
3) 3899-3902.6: 21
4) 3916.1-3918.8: 22.8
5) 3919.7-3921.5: 23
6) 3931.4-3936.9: 22.5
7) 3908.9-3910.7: 21.5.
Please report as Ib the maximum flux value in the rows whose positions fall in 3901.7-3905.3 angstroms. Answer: 22.7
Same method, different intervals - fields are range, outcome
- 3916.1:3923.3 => 24.4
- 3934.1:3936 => 24.3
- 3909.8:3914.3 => 23.9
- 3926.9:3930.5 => 25.4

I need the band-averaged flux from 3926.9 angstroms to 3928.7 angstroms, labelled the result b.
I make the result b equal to 24.9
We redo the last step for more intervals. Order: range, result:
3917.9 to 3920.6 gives 23.6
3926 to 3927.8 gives 24.8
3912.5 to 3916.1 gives 24.2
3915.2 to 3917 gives 23.9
